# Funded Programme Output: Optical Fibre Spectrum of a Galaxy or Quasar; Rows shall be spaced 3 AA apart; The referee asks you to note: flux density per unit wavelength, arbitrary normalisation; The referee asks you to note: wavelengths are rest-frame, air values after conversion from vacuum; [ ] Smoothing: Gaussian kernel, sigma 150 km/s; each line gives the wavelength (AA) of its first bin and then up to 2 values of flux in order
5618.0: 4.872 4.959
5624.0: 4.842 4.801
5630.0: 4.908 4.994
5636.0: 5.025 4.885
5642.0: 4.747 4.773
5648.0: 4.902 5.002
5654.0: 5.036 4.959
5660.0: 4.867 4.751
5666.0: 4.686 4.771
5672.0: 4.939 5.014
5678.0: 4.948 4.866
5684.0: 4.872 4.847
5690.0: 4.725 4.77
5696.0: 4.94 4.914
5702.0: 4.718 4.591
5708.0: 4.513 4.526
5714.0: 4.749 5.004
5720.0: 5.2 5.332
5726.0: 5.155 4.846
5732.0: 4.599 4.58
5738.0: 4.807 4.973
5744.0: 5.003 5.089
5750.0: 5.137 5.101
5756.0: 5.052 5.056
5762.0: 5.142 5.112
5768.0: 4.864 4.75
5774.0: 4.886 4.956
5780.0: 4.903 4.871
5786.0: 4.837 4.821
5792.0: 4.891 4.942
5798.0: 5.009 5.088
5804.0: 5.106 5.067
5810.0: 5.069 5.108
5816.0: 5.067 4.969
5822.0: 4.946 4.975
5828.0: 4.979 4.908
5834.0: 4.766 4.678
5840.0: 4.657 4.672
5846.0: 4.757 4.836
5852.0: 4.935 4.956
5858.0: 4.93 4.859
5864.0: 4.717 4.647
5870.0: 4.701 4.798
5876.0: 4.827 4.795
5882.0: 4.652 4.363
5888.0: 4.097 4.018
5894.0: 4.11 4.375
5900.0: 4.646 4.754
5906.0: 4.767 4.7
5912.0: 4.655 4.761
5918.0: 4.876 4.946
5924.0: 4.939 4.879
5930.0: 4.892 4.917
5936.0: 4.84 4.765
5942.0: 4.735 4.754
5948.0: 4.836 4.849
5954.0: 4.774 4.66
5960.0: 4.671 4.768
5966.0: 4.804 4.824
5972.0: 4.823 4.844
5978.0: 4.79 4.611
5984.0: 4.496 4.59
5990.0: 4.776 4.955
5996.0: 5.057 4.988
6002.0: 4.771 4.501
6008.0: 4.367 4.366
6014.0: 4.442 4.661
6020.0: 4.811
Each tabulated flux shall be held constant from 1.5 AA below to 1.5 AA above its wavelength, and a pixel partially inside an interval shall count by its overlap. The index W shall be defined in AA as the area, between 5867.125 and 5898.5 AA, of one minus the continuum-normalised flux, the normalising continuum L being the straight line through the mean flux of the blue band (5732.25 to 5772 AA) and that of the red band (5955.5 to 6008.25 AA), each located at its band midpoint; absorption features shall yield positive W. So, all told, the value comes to 2.3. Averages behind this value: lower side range 4.97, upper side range 4.75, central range 4.48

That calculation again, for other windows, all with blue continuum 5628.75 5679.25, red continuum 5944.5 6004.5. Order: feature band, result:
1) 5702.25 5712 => 0.6 AA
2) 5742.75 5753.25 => -0.5 AA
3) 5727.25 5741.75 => 0.3 AA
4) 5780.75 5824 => -1.3 AA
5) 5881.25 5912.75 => 2.3 AA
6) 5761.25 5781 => -0.4 AA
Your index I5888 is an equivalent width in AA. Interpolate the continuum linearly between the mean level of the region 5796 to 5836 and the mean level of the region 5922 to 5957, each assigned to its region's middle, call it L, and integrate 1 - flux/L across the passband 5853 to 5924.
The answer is 3.5 AA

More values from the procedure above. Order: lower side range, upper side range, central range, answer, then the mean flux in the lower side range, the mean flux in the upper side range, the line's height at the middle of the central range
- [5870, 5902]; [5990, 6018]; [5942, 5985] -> -1.3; 4.48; 4.68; 4.62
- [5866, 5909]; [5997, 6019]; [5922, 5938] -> -1.1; 4.54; 4.6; 4.56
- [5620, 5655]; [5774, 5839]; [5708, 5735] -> 0.2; 4.9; 4.95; 4.92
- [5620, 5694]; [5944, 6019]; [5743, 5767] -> -1.3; 4.88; 4.72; 4.83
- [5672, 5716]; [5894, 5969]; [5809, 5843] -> -0.9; 4.79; 4.76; 4.78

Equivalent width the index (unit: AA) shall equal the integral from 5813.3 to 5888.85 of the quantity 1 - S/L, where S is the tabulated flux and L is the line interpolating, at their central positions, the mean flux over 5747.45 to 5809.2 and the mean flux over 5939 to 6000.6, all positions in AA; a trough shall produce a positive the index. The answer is 1.8 AA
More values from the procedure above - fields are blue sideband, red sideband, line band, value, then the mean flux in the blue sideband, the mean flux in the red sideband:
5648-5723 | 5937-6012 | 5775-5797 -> -0.4 AA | 4.85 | 4.74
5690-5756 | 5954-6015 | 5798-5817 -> -1.0 AA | 4.88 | 4.71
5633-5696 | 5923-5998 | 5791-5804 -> -0.4 AA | 4.87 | 4.79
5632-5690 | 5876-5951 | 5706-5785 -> -1.9 AA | 4.88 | 4.68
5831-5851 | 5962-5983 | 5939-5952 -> -0.1 AA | 4.75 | 4.77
